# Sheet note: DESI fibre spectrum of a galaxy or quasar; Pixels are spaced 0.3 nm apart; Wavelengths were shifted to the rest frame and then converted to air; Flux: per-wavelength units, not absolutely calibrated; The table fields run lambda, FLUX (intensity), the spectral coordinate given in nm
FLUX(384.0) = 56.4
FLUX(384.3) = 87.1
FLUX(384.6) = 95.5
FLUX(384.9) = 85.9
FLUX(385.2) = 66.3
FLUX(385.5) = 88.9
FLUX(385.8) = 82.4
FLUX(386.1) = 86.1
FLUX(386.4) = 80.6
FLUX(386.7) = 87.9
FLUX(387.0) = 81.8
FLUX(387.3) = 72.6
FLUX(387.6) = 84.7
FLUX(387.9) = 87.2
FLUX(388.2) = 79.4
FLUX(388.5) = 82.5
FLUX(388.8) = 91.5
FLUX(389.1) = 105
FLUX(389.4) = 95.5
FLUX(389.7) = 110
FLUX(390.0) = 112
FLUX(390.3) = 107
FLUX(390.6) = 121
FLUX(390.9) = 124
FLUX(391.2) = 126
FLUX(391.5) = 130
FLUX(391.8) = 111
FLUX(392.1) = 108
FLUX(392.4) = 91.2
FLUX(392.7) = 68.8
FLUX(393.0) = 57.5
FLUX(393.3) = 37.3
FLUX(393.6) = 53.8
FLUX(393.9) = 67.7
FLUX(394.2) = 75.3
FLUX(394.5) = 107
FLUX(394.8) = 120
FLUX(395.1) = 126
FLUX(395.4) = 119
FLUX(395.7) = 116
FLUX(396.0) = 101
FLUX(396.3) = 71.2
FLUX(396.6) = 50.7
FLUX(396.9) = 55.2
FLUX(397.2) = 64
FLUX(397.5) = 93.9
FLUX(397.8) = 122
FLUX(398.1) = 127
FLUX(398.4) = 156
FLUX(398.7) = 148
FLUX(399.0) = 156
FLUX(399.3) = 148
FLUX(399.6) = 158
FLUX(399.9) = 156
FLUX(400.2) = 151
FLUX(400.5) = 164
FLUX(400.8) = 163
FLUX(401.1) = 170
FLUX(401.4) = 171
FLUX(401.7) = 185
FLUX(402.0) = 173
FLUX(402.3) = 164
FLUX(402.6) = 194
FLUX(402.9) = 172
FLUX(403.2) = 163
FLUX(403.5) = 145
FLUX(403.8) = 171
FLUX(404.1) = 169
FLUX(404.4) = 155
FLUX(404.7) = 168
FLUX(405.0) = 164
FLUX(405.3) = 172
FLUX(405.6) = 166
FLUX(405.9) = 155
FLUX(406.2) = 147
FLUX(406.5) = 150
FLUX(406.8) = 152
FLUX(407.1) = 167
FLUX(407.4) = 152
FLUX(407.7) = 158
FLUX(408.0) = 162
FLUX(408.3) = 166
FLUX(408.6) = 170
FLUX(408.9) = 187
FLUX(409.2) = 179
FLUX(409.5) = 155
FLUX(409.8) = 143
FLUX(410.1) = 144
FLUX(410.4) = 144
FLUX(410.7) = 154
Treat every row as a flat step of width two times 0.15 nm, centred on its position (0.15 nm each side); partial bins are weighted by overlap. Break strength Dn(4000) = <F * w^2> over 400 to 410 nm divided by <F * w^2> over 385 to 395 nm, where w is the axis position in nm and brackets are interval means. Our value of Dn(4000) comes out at 1.94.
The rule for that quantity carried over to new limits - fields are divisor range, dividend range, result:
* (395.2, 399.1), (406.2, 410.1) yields 1.60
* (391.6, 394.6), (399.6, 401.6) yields 2.16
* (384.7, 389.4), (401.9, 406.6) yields 2.12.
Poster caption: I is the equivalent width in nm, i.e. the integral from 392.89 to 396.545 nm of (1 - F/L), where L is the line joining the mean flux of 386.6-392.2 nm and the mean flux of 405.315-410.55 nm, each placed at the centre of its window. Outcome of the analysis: 0.96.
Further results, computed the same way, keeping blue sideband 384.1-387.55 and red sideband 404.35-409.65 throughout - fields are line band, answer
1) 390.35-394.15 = 0.516 nm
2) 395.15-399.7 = 0.540 nm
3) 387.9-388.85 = 0.085 nm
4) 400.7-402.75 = -0.456 nm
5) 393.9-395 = 0.173 nm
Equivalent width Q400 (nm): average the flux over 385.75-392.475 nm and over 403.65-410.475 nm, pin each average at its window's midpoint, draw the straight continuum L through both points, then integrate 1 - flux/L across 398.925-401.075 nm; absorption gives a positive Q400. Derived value -0.33 nm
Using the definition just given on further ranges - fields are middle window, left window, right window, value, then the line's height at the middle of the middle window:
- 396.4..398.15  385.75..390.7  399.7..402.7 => 0.761 nm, 145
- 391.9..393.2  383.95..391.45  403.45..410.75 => 0.339 nm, 110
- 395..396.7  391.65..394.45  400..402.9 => 0.124 nm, 107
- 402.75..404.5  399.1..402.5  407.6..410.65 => 0.003 nm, 163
